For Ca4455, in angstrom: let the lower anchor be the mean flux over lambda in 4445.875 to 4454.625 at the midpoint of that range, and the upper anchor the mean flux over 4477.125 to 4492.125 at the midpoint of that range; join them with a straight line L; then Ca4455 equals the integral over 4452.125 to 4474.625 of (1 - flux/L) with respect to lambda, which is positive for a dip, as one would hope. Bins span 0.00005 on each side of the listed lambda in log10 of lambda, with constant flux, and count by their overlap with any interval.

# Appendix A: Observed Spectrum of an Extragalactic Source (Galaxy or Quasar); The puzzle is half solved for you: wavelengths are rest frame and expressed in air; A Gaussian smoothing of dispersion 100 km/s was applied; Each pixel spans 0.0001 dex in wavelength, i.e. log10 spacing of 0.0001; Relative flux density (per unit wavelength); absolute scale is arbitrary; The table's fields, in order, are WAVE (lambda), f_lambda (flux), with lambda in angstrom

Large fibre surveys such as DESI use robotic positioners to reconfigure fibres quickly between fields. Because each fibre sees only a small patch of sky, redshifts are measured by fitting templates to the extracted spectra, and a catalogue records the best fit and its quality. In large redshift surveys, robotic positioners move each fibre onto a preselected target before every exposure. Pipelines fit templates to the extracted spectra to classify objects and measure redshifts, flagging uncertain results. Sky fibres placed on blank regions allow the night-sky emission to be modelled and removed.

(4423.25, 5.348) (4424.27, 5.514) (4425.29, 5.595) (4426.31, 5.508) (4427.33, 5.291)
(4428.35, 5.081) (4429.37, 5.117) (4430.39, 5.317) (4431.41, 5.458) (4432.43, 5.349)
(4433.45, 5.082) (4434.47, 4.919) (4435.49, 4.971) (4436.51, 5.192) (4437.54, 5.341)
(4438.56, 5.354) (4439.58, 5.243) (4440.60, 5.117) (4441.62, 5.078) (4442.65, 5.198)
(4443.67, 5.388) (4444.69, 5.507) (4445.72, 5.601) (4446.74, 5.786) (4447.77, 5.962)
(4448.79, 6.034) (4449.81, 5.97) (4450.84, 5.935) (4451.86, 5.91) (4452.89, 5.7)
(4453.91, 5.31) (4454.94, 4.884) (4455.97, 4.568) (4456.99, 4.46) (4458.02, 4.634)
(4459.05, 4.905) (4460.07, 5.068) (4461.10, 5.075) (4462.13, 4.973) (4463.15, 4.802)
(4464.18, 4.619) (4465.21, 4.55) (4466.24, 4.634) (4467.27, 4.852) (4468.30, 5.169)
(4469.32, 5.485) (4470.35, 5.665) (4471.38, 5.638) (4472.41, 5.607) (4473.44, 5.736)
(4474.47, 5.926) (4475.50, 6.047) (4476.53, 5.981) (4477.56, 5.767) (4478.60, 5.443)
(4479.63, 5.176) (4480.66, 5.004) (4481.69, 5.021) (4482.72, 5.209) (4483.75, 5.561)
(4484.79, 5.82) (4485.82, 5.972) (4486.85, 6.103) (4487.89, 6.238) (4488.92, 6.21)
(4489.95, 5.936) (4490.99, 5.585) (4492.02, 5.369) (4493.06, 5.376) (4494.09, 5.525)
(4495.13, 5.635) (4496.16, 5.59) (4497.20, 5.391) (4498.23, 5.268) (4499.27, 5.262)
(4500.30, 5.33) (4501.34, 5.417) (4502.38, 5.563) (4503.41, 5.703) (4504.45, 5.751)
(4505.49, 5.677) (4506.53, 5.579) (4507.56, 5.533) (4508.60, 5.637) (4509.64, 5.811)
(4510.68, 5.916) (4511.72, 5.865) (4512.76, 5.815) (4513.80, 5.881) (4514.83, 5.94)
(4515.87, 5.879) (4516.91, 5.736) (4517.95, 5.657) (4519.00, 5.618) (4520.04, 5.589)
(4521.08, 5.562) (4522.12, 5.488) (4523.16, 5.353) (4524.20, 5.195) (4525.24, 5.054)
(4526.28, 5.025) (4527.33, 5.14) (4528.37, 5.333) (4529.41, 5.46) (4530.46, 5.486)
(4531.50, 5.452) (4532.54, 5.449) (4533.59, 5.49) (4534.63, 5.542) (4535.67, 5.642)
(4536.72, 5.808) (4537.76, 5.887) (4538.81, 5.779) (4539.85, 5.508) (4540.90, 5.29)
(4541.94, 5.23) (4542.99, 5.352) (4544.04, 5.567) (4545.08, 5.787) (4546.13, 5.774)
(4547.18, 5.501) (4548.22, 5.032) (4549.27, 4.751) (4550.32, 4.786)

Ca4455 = 2.5 angstrom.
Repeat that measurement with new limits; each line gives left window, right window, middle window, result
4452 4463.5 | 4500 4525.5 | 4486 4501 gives -0.66 angstrom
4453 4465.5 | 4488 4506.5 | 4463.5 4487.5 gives -1.24 angstrom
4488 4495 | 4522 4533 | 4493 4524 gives -0.56 angstrom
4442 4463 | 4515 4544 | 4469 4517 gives -2.10 angstrom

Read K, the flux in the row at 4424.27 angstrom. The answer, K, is 5.514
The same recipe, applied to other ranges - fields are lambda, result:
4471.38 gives 5.638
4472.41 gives 5.607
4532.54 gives 5.449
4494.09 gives 5.525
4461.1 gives 5.075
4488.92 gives 6.21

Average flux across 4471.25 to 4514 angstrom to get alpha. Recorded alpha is 5.64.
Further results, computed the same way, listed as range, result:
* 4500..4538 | 5.57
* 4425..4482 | 5.3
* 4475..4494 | 5.65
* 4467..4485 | 5.51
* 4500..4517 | 5.71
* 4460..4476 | 5.25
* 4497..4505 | 5.47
